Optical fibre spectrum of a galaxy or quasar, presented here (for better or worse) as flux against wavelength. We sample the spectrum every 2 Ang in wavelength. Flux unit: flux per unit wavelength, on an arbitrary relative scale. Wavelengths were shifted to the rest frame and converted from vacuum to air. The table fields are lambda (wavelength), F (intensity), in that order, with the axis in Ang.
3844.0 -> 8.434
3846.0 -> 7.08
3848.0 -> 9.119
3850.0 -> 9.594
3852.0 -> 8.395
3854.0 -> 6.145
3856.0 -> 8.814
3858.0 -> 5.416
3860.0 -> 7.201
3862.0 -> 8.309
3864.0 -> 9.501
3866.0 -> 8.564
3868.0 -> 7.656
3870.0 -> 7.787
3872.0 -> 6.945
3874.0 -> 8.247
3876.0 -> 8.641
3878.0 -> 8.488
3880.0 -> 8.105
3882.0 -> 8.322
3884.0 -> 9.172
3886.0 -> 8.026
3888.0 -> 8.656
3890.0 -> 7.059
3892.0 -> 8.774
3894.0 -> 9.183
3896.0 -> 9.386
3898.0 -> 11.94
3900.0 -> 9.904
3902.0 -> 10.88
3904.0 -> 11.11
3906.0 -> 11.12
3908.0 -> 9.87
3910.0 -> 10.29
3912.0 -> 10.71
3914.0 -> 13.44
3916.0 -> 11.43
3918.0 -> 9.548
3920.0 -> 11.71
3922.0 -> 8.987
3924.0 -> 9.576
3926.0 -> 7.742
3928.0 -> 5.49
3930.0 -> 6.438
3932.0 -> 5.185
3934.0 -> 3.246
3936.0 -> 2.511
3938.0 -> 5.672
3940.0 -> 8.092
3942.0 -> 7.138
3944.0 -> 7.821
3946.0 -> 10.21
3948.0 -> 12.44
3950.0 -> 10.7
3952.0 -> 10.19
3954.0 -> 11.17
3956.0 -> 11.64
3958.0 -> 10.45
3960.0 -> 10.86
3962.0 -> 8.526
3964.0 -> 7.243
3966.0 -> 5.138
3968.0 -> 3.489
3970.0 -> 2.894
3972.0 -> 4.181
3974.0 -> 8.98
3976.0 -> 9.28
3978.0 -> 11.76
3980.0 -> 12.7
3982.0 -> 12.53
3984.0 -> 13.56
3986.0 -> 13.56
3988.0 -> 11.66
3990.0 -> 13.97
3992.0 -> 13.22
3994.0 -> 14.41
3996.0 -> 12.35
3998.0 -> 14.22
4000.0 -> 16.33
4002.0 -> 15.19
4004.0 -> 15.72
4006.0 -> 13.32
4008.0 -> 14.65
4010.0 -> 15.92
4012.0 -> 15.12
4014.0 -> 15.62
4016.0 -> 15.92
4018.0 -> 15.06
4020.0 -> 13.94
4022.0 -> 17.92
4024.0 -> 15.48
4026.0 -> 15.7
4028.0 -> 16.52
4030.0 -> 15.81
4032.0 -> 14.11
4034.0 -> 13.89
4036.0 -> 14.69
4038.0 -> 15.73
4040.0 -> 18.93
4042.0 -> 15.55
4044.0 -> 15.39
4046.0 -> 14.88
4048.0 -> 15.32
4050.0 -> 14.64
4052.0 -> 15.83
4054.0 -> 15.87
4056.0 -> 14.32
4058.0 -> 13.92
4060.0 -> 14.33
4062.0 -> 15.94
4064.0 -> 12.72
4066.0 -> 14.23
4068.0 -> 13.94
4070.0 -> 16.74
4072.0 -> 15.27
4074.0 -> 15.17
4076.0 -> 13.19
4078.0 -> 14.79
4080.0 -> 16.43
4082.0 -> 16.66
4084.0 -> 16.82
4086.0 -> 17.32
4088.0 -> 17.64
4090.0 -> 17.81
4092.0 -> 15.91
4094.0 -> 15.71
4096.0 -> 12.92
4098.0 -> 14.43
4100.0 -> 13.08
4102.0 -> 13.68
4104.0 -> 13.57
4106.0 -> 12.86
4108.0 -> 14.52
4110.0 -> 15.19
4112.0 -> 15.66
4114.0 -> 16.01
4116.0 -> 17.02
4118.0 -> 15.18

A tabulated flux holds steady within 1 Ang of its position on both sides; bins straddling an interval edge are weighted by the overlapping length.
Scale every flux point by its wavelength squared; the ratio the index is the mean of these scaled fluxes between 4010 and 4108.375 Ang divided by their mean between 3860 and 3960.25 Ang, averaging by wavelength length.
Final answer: 1.8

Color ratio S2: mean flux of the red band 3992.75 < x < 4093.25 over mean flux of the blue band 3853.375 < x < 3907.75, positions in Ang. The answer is 1.77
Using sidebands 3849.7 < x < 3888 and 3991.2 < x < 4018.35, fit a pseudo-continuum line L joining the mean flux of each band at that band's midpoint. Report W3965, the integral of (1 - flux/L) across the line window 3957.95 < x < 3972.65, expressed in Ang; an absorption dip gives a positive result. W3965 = 7.3 Ang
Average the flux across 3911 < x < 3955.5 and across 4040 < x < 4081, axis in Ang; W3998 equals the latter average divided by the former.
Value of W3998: 1.74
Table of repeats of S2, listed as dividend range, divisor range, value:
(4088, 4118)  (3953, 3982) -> 1.74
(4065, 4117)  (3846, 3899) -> 1.83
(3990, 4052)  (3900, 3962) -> 1.65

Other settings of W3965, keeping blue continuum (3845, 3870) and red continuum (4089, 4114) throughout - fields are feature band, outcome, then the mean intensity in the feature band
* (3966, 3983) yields 4.8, 8.05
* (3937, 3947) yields 2.4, 7.79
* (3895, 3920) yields -4.0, 10.8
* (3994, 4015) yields -4.9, 14.8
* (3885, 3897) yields 0.5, 8.51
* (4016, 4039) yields -5.0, 15.4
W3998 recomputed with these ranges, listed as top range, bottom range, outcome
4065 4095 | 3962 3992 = 1.68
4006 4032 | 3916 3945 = 2.14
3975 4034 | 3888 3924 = 1.40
